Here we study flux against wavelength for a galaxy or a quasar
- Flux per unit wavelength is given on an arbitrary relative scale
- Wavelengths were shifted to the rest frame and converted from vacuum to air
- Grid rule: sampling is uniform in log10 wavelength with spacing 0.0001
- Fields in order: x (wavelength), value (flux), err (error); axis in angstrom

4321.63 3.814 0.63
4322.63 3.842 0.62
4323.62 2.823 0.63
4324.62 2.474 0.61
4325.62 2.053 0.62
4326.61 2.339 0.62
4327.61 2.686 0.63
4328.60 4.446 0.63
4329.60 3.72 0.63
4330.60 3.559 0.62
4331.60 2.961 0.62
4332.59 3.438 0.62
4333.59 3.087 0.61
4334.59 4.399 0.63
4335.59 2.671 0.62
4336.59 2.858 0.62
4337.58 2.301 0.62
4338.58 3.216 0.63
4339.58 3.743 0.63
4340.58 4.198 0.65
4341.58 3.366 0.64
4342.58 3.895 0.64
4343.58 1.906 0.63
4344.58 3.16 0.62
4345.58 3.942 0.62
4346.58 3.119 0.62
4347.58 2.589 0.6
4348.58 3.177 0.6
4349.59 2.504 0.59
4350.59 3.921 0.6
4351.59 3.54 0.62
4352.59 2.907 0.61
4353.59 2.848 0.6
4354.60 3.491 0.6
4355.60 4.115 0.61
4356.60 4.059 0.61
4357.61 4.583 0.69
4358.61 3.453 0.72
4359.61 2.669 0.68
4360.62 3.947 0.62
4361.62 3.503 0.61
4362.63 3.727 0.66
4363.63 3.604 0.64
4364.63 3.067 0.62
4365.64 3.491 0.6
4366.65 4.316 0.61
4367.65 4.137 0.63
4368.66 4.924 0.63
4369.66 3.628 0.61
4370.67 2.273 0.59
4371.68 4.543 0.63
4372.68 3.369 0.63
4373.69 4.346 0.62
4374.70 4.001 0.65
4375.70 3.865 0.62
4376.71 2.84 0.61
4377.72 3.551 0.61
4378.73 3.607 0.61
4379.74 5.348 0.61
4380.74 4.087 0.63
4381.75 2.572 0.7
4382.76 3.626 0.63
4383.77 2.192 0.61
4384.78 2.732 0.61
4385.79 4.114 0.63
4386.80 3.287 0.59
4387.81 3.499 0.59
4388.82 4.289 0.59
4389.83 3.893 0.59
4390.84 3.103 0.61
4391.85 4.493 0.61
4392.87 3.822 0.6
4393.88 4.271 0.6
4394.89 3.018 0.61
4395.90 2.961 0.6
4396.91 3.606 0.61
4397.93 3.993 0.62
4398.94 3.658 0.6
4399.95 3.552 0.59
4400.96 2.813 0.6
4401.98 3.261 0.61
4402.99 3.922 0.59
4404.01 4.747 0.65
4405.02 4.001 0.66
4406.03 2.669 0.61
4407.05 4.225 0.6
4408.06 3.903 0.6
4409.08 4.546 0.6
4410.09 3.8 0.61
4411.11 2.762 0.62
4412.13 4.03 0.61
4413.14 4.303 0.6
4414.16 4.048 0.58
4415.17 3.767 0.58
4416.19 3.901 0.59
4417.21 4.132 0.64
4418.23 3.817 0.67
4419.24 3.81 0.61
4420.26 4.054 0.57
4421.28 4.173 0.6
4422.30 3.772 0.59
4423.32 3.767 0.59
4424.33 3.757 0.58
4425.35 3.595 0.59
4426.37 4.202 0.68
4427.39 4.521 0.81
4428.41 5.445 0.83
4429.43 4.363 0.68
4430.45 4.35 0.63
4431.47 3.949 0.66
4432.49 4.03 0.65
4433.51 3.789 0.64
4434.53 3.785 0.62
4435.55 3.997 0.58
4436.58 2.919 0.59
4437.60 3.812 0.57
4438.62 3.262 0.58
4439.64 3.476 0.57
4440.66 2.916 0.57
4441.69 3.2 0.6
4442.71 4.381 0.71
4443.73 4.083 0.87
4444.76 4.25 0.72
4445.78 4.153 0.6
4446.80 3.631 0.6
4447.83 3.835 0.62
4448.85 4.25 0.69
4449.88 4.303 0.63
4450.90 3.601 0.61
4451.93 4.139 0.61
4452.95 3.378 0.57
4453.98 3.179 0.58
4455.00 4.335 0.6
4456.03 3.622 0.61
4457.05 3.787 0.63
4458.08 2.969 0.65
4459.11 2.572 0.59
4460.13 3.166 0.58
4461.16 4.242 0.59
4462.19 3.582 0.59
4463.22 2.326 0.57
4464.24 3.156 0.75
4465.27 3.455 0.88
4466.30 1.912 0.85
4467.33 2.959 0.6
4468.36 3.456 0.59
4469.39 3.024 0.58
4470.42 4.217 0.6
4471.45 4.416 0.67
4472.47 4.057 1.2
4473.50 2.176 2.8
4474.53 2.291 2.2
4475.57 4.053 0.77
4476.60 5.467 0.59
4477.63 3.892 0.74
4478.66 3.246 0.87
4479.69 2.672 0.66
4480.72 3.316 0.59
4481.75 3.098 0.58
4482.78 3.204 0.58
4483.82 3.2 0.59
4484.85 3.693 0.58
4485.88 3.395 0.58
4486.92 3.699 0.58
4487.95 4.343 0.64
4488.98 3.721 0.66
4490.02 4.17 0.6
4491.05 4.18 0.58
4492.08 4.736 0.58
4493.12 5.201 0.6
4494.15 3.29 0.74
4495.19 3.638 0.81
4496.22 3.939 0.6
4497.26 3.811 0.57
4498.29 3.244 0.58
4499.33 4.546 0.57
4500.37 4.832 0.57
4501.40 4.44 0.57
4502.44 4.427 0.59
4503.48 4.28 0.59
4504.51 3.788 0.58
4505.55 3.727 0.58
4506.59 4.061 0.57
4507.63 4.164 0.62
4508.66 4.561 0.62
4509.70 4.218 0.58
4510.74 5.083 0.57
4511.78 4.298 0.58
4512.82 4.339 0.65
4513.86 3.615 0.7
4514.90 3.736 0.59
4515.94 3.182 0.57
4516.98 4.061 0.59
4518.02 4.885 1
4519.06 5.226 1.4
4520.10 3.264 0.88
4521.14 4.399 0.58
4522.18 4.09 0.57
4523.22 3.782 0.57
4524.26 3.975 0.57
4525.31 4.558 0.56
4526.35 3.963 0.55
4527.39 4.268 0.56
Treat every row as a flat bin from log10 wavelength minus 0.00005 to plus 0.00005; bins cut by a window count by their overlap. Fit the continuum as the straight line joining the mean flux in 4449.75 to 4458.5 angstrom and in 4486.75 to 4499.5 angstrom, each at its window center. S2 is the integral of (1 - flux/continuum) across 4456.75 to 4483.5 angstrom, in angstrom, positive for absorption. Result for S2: 3.5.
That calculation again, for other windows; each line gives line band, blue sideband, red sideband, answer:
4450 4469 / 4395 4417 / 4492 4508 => 2.9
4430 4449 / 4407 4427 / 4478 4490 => -0.1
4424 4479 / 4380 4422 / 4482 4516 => 2.6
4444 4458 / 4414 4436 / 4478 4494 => 0.2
